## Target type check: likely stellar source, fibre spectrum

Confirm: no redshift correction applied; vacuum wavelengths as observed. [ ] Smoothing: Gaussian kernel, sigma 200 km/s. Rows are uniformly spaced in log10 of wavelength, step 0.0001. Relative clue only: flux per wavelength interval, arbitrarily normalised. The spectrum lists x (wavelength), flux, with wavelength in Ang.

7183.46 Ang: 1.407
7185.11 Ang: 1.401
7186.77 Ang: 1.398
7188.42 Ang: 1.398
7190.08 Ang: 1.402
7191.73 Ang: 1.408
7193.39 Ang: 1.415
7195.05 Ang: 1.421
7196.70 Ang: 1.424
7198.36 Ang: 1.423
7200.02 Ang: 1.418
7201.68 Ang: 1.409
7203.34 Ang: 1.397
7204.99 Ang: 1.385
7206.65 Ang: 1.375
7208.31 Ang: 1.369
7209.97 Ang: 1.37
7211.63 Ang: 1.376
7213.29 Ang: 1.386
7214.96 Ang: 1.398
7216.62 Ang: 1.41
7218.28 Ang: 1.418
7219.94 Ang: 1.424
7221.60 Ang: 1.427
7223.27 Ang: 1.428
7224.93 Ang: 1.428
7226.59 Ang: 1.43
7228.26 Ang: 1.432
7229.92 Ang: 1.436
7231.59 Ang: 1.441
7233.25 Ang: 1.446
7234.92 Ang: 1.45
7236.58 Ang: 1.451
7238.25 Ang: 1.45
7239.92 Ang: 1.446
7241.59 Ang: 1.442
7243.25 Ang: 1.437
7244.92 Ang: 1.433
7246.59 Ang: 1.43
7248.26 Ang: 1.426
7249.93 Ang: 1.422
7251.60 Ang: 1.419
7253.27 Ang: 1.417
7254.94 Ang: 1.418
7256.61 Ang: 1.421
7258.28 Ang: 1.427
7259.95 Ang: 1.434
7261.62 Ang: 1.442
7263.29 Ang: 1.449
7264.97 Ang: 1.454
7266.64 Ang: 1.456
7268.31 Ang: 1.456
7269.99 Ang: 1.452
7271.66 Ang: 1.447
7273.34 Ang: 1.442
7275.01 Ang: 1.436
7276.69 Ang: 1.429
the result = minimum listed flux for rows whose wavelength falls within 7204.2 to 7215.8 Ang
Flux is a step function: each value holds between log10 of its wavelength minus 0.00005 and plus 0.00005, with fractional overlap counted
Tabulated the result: 1.369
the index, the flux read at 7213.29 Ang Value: 1.386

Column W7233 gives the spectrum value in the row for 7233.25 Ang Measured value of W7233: 1.446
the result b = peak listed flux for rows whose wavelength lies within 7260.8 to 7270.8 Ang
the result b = 1.456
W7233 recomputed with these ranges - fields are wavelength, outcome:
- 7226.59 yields 1.43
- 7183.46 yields 1.407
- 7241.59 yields 1.442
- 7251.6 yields 1.419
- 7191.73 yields 1.408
